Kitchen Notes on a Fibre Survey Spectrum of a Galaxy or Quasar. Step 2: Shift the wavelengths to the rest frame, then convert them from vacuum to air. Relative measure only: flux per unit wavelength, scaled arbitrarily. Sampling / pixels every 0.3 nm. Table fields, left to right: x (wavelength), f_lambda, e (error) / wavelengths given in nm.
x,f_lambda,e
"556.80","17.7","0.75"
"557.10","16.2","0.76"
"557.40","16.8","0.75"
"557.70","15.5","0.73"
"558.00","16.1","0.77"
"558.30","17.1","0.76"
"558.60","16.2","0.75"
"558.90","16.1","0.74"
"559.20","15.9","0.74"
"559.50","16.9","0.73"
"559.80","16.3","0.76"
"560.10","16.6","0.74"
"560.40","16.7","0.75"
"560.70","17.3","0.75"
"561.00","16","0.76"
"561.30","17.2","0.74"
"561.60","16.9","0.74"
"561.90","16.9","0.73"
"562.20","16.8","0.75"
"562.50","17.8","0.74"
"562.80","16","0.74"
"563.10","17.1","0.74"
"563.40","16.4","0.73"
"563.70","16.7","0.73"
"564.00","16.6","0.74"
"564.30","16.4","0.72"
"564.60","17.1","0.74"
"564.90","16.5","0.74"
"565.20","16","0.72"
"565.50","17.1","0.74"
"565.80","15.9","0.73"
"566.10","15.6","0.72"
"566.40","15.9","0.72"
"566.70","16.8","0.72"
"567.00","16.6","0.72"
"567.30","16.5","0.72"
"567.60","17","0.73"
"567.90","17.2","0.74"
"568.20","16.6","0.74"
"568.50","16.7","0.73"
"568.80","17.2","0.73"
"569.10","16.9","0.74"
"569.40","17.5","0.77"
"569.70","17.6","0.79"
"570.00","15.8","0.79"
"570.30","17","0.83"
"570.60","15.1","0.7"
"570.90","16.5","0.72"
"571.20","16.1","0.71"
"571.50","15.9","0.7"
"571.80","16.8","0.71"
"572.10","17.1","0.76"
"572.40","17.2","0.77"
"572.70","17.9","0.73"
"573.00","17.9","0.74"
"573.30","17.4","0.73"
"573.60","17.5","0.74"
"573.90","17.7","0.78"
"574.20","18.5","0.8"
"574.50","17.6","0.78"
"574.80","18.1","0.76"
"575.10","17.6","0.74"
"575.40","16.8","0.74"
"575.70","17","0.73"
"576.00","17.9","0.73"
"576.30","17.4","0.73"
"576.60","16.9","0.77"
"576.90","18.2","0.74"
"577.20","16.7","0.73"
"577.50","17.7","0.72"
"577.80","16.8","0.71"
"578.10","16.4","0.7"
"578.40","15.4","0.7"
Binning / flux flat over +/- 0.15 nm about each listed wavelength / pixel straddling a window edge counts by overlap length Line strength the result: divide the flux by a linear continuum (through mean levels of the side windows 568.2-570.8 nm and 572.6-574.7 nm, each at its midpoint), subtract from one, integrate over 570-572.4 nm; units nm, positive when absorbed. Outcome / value 0.11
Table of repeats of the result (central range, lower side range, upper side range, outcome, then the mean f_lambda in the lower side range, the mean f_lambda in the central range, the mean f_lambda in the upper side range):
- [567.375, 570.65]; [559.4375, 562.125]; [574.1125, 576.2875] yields 0.078 nm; 16.8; 16.8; 17.6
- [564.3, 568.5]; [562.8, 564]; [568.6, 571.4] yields 0.025 nm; 16.6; 16.5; 16.6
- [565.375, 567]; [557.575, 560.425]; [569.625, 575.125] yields 0.045 nm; 16.3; 16.3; 17.1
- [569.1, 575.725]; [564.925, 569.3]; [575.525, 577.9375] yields -0.048 nm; 16.6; 17.1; 17.3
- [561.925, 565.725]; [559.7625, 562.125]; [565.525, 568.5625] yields -0.014 nm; 16.8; 16.7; 16.5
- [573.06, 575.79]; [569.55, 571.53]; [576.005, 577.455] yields -0.099 nm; 16.3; 17.6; 17.4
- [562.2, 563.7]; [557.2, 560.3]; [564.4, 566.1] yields -0.037 nm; 16.4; 16.8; 16.4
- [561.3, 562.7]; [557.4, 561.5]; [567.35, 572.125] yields -0.047 nm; 16.5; 17.1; 16.7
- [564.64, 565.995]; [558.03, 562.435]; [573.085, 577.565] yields 0.043 nm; 16.6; 16.4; 17.5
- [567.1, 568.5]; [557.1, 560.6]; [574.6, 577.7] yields 0.010 nm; 16.4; 16.8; 17.4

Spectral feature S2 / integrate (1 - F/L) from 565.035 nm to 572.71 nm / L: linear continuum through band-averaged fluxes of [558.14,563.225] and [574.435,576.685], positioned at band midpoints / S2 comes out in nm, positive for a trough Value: 0.22 nm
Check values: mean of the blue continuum 16.7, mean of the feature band 16.6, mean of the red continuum 17.4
